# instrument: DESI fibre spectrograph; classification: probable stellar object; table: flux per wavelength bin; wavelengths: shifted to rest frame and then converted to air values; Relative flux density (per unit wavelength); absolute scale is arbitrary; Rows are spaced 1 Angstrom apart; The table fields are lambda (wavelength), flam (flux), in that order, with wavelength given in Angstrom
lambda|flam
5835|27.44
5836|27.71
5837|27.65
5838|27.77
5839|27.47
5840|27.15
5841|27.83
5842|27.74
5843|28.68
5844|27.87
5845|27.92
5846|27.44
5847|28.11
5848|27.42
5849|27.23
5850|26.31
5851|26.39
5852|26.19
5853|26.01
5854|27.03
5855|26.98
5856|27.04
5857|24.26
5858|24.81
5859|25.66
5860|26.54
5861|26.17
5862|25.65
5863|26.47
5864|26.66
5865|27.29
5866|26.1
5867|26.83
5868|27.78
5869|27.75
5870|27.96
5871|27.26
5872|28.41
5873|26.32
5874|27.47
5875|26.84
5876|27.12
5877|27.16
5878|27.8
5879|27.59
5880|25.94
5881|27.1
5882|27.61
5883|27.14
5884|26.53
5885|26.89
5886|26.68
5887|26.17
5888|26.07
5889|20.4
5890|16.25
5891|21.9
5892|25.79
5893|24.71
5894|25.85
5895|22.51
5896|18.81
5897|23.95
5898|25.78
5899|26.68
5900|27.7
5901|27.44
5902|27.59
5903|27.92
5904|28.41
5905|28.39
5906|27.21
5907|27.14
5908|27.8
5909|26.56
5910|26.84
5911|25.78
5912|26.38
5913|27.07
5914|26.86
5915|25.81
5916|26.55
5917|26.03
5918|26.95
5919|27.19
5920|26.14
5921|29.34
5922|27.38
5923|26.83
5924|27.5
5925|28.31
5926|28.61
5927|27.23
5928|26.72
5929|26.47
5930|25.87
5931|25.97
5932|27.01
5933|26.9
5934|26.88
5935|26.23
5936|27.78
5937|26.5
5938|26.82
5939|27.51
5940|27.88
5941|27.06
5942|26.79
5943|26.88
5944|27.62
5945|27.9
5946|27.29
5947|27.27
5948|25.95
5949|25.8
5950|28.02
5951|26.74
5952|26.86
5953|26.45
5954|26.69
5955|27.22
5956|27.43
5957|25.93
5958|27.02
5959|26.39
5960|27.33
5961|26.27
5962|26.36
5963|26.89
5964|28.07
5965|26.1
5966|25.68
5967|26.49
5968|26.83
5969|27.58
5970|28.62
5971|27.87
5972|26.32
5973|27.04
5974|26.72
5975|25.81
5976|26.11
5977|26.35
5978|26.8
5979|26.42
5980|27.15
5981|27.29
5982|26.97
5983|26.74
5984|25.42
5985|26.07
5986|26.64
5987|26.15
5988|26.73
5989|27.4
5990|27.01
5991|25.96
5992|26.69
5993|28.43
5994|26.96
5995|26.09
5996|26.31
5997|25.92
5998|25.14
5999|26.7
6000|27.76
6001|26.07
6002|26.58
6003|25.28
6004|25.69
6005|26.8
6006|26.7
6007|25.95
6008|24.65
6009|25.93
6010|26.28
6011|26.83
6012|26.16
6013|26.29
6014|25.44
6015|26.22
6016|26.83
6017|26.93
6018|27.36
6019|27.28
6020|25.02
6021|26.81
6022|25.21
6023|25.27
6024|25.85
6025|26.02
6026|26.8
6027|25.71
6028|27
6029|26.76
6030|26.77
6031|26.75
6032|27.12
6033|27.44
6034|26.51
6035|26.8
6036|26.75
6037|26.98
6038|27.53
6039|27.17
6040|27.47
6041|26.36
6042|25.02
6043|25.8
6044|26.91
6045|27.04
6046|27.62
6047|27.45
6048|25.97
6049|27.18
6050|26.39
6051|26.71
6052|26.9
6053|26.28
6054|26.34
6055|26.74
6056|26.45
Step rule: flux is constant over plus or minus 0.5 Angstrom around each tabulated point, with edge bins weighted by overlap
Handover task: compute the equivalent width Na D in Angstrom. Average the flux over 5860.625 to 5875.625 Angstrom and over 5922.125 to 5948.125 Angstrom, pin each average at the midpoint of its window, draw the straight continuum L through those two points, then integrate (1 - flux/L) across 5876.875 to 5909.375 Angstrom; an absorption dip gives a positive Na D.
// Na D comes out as 1.5 Angstrom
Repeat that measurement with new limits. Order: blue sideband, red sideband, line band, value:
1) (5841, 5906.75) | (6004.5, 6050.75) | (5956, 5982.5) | -0.4 Angstrom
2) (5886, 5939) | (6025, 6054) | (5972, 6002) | -0.1 Angstrom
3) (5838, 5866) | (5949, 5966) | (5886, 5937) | 1.2 Angstrom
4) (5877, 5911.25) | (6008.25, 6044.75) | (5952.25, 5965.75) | -0.3 Angstrom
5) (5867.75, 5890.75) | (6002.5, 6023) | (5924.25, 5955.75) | -0.9 Angstrom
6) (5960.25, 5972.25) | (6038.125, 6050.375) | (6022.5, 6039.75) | 0.1 Angstrom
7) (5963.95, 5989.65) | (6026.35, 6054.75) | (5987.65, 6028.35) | 0.6 Angstrom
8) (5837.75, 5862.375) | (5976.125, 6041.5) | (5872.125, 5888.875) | 0.0 Angstrom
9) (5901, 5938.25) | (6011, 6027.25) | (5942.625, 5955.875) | -0.1 Angstrom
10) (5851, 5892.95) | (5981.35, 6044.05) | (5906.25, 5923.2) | -0.4 Angstrom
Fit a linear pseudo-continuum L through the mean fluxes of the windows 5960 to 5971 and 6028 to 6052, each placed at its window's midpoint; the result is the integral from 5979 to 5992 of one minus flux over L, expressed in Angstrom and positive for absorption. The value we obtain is 0.14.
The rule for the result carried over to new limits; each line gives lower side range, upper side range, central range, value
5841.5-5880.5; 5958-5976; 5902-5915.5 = -0.11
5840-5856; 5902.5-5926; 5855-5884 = 0.45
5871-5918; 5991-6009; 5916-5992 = -1.94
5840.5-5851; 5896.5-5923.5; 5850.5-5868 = 0.75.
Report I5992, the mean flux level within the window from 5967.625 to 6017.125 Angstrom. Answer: 26.5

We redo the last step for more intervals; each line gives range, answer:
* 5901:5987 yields 26.9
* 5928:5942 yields 26.8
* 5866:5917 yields 26.2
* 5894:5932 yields 26.6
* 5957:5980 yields 26.8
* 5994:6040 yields 26.4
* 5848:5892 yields 26.2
